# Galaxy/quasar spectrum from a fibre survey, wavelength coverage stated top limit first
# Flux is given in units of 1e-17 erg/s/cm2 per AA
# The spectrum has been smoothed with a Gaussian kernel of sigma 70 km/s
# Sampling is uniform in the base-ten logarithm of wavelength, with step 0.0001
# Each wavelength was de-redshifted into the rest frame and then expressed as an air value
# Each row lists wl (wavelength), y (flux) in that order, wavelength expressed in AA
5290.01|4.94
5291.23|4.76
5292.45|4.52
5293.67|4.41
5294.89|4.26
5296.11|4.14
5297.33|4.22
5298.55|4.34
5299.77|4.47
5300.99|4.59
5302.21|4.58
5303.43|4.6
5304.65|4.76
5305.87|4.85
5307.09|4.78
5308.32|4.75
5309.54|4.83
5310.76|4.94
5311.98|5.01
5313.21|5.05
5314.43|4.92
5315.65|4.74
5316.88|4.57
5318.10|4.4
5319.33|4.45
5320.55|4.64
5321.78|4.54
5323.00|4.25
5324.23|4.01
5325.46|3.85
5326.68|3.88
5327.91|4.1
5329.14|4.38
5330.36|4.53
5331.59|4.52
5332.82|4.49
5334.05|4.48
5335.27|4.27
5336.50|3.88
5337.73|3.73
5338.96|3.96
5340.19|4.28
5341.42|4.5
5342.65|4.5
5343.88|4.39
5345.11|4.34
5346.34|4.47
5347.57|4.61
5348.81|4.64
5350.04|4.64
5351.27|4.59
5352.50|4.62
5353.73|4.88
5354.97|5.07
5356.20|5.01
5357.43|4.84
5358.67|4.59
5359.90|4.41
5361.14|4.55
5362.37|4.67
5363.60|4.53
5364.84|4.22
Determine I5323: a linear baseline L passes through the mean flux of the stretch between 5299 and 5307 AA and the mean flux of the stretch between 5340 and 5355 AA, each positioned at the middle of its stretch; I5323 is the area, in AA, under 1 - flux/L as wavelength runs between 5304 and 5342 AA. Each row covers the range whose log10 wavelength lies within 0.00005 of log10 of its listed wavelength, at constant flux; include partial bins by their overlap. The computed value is 1.2 AA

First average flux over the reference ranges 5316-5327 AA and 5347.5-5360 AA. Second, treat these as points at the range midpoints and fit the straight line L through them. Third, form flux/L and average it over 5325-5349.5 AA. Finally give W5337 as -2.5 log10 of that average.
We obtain 0.05 mag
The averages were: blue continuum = 4.31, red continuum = 4.73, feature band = 4.29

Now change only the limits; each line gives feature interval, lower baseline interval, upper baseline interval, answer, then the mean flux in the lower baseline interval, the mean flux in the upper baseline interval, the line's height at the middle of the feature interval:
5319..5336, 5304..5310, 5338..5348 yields 0.06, 4.79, 4.36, 4.54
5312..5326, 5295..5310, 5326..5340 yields -0.04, 4.56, 4.2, 4.37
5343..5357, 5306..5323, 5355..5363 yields 0.01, 4.73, 4.71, 4.71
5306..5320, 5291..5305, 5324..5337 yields -0.10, 4.46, 4.23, 4.35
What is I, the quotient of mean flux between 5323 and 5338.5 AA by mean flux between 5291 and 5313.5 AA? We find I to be 0.90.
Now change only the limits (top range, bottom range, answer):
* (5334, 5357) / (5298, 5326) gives 0.97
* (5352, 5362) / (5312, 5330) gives 1.07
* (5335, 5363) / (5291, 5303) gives 1.02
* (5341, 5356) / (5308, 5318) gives 0.95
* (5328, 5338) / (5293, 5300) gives 1.00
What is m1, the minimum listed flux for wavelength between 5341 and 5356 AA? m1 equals 4.34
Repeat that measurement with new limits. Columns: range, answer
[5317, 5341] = 3.73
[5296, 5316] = 4.14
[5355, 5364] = 4.41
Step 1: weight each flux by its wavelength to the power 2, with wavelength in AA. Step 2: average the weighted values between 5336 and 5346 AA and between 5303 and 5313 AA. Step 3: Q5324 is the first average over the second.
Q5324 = 0.9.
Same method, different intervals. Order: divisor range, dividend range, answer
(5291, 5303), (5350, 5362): 1.09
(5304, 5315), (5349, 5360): 0.99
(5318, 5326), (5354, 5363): 1.12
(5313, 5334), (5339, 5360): 1.05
